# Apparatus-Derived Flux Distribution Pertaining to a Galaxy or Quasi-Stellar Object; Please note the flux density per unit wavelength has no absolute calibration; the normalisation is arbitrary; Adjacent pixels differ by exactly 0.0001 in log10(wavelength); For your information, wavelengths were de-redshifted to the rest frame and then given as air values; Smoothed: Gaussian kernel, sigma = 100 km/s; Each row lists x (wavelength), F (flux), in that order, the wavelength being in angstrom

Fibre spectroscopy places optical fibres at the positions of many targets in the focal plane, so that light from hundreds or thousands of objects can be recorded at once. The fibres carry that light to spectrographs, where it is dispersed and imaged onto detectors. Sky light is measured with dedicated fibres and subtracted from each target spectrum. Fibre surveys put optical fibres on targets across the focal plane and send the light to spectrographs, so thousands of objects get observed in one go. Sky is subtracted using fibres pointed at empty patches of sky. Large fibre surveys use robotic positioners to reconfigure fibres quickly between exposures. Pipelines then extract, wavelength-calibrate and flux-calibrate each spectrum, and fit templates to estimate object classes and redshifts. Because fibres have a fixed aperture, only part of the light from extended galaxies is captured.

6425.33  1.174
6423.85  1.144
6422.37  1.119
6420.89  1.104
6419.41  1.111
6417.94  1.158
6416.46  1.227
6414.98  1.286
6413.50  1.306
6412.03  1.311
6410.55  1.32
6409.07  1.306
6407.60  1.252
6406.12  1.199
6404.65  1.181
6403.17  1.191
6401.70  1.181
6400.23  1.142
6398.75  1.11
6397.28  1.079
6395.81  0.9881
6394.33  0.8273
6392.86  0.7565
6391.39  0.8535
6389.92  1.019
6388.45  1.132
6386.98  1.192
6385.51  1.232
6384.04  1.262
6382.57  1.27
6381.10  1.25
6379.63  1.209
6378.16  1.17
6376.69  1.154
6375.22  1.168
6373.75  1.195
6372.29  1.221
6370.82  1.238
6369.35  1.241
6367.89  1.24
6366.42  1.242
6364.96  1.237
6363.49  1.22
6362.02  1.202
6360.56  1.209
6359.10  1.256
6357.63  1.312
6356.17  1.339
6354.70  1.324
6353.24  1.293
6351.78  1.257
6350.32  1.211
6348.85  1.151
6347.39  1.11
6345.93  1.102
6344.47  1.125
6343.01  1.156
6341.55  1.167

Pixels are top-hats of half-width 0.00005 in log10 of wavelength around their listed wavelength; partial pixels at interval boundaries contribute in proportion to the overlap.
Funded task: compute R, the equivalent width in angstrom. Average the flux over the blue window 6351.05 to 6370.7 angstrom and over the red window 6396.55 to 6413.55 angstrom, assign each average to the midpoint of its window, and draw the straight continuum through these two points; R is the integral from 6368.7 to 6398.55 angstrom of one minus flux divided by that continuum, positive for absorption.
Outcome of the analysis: 2.7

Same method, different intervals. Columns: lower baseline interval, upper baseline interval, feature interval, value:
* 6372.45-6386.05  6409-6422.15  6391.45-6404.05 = 2.0 angstrom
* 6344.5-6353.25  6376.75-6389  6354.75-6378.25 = -0.8 angstrom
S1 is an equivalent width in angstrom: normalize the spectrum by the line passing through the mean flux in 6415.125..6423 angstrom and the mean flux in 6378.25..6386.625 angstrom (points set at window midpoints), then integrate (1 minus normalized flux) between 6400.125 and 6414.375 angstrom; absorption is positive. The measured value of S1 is -0.8 angstrom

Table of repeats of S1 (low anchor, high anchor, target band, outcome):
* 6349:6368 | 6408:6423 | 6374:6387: 0.3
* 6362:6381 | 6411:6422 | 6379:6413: 2.0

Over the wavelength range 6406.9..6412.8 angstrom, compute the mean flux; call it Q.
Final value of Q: 1.3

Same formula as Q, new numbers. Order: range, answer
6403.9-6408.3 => 1.21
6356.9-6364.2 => 1.24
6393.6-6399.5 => 1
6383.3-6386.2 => 1.25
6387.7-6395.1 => 0.918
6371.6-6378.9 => 1.18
